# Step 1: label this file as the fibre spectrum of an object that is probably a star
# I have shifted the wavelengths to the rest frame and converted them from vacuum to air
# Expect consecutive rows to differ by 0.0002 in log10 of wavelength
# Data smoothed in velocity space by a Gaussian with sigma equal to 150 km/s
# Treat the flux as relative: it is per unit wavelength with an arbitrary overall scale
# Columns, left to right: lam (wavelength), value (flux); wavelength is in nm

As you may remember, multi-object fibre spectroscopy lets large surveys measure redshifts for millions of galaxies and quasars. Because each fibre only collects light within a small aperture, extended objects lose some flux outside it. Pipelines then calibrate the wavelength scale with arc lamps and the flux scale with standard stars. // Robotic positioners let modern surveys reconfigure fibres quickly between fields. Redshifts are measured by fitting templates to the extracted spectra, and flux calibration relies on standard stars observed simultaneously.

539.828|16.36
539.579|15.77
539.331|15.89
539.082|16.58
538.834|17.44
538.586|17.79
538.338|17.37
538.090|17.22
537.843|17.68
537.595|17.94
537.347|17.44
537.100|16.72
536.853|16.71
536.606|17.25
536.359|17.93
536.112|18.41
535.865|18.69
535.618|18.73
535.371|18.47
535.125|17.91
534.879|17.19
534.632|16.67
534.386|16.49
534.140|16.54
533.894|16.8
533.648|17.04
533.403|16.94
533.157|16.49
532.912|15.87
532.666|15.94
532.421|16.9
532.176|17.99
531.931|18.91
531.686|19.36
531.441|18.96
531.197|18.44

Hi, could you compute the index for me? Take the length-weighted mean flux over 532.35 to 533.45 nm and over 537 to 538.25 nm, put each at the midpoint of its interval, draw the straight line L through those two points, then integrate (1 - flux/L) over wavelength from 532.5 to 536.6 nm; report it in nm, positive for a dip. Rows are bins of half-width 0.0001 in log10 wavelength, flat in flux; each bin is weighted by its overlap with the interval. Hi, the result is -0.13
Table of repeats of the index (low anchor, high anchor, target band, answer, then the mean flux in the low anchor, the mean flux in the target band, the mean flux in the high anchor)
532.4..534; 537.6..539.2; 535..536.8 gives -0.12 nm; 16.5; 18.1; 17.4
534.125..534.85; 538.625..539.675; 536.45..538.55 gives -0.09 nm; 16.6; 17.3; 16.5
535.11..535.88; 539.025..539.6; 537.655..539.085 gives -0.07 nm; 18.5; 17.4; 16.1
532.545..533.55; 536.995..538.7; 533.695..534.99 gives -0.01 nm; 16.3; 16.7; 17.5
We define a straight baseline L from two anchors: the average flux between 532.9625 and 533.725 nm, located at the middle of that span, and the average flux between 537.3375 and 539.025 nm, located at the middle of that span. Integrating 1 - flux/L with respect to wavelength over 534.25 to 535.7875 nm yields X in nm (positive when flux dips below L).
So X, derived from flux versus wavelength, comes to -0.05 nm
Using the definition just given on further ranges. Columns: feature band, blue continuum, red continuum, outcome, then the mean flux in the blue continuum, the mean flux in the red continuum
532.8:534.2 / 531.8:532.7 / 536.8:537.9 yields 0.073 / 17.6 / 17.3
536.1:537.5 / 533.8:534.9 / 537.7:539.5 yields -0.034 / 16.7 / 17.1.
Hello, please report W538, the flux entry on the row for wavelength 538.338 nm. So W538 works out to 17.37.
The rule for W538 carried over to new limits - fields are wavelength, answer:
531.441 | 18.96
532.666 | 15.94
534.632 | 16.67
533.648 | 17.04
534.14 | 16.54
